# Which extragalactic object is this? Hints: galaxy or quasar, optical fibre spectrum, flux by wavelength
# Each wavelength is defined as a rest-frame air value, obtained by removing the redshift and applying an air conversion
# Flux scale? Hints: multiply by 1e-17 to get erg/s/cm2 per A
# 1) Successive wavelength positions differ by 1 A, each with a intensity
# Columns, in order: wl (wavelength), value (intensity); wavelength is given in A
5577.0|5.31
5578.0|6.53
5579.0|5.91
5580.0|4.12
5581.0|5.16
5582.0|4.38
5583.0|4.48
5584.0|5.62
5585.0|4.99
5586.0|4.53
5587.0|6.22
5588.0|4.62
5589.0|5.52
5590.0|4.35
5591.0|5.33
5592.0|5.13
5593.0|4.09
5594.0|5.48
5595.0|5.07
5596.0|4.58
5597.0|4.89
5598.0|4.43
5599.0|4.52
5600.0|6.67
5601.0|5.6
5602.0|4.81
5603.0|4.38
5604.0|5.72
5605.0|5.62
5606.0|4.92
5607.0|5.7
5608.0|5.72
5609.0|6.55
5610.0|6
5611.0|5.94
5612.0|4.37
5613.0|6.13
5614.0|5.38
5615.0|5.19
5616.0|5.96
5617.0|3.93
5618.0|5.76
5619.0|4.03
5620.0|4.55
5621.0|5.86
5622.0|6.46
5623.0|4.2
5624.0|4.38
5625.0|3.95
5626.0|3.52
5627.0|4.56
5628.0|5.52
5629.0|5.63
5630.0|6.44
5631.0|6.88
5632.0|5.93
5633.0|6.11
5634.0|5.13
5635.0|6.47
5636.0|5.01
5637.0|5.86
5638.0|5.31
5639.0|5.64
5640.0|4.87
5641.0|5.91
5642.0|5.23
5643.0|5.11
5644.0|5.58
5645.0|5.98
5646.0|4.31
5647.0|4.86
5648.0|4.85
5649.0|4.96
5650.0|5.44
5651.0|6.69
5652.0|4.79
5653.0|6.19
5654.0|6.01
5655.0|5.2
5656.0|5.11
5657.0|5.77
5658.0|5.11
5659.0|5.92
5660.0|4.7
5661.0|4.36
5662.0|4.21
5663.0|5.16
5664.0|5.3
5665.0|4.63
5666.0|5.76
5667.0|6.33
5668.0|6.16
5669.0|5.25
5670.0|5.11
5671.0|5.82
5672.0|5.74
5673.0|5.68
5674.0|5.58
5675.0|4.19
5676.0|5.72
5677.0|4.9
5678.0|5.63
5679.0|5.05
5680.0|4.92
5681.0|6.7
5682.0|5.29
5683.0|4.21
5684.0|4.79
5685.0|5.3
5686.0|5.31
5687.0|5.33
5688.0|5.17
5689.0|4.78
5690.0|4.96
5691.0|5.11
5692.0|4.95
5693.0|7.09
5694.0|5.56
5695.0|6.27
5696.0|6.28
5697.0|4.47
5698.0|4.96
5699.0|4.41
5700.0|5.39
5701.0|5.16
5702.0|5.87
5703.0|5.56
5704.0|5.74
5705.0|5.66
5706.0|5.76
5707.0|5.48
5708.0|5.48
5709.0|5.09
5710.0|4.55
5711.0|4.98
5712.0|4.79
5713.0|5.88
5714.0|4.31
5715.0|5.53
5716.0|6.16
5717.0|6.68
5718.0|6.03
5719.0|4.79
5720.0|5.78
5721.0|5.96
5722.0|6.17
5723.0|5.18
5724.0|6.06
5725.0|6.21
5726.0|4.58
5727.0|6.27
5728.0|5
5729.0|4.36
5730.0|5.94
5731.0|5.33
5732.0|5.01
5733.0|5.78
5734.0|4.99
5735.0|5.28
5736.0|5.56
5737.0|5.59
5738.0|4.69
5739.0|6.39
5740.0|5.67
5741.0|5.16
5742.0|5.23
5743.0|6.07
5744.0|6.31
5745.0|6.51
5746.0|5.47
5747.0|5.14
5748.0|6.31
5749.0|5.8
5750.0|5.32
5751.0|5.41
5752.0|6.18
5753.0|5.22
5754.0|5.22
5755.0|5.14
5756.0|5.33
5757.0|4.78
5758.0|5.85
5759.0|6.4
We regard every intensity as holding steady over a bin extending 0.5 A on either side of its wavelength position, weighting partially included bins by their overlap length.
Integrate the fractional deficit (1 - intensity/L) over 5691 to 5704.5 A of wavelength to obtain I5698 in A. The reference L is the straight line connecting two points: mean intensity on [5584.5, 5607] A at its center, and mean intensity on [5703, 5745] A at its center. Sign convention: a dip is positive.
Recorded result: -0.2 A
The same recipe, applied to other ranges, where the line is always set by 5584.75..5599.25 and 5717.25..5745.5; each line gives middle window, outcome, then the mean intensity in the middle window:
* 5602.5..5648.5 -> -2.32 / 5.34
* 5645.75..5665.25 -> 0.09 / 5.2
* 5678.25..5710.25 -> 0.37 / 5.34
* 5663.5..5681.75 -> -0.57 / 5.47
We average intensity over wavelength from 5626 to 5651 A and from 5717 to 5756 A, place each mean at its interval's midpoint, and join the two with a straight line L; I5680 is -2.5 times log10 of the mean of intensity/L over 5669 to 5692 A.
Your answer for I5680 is 0.06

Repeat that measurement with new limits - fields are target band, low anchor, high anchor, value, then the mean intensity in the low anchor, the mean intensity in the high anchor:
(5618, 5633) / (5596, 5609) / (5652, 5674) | 0.03 mag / 5.27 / 5.4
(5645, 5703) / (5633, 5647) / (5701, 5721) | 0.03 mag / 5.42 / 5.48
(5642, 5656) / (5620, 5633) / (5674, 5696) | -0.01 mag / 5.28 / 5.33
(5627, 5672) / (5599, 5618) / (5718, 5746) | 0.01 mag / 5.46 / 5.56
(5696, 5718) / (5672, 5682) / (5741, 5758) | 0.02 mag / 5.39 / 5.58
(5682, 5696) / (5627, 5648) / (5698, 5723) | 0.03 mag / 5.55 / 5.45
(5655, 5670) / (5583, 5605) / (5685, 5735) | 0.00 mag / 5.07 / 5.43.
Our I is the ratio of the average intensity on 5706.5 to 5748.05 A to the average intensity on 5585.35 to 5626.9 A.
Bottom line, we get 1.08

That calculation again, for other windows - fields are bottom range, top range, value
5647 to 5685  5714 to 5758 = 1.04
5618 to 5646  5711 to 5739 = 1.03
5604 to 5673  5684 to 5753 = 1.02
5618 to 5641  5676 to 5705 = 1.01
